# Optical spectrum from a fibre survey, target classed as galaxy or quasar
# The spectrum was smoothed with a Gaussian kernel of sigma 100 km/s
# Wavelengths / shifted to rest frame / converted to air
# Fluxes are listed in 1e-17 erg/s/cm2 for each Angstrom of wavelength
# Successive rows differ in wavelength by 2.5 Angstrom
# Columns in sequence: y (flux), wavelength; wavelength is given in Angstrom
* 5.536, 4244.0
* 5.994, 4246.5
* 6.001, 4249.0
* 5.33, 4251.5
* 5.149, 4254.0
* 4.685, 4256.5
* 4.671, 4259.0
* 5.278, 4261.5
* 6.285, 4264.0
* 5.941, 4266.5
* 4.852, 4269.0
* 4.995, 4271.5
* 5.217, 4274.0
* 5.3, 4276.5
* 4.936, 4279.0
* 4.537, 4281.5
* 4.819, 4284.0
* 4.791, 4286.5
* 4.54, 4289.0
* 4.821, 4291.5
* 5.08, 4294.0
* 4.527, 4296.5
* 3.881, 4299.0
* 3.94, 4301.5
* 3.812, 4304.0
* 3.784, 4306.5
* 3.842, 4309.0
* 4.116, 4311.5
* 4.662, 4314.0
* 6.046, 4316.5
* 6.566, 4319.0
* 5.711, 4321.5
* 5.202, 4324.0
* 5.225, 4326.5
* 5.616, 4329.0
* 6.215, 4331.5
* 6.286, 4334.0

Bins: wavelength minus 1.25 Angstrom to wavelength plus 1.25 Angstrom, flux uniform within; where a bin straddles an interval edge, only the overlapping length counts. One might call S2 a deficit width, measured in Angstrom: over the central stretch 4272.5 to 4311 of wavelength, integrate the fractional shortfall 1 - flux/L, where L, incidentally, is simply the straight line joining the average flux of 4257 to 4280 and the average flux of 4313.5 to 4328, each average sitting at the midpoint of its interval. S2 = 6.4 Angstrom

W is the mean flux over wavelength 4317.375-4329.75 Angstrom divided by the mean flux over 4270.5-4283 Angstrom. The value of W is 1.14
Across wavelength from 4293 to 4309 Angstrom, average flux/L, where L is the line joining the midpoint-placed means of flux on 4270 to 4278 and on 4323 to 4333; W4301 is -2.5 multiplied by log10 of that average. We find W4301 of 0.28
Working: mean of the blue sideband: 5.15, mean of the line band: 4.13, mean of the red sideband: 5.59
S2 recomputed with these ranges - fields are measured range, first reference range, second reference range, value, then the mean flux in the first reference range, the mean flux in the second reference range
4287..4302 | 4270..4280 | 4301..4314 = -0.3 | 5.11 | 3.97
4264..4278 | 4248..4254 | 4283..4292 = -0.7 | 5.54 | 4.73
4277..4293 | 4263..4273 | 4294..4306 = 0.0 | 5.49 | 4.13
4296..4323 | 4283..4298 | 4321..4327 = 2.5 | 4.75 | 5.36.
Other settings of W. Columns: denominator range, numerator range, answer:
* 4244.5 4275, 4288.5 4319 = 0.84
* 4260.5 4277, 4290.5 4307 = 0.79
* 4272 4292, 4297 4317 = 0.86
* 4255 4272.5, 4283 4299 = 0.89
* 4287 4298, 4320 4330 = 1.16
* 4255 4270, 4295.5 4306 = 0.76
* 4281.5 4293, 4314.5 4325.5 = 1.22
